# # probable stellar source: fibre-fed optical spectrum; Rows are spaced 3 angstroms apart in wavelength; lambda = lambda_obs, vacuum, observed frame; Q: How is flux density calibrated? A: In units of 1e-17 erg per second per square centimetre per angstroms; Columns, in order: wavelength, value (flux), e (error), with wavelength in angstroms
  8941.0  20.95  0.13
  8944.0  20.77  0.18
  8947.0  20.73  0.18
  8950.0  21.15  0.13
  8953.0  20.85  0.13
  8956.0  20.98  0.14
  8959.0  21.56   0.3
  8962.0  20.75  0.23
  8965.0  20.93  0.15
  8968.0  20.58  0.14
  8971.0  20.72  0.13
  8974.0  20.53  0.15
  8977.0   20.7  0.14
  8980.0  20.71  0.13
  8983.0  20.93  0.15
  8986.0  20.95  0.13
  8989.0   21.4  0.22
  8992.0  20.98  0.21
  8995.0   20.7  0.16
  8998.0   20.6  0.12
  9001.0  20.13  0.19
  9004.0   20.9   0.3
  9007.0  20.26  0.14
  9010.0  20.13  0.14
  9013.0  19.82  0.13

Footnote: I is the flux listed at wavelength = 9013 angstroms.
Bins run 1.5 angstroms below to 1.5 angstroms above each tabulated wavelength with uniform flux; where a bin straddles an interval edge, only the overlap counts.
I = 19.82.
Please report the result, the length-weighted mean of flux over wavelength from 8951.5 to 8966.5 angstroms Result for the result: 21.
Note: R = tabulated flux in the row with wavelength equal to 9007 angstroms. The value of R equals 20.26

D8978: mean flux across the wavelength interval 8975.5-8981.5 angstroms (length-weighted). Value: 20.7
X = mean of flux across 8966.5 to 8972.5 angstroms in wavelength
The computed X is 20.6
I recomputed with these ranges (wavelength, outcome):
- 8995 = 20.7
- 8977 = 20.7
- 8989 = 21.4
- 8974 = 20.53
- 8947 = 20.73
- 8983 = 20.93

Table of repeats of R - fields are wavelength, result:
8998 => 20.6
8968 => 20.58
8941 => 20.95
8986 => 20.95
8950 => 21.15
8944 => 20.77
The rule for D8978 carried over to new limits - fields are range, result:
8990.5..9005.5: 20.7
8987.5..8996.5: 21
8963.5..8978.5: 20.7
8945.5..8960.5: 21.1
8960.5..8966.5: 20.8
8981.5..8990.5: 21.1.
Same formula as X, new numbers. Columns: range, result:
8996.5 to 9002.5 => 20.4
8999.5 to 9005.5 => 20.5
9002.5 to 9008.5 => 20.6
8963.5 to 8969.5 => 20.8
